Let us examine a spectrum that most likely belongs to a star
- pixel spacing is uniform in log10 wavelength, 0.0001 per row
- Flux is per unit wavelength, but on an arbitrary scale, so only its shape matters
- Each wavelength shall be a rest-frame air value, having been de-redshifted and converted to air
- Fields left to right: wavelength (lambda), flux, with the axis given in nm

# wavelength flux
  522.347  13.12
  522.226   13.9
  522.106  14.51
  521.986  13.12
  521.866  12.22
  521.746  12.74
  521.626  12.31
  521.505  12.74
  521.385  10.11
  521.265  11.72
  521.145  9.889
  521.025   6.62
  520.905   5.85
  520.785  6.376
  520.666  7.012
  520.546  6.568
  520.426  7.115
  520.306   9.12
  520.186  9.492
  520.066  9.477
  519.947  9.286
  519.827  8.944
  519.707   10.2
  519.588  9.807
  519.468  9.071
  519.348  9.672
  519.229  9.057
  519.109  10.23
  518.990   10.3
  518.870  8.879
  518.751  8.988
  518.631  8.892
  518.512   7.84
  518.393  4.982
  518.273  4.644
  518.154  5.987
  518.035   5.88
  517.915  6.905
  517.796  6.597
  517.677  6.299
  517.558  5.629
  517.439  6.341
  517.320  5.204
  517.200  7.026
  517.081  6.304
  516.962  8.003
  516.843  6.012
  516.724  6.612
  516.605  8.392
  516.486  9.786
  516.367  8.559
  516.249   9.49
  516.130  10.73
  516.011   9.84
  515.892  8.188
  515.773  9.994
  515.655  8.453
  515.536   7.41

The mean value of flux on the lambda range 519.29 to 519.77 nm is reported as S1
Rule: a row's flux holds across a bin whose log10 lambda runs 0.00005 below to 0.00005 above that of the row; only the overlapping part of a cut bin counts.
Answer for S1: 9.67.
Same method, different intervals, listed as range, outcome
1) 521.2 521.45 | 10.9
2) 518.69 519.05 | 9.39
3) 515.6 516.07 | 9.13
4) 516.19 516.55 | 9.29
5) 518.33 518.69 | 7.22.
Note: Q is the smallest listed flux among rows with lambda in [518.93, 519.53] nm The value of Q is 9.057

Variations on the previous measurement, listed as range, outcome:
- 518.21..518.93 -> 4.644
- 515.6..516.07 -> 8.188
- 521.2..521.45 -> 10.11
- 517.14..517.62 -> 5.204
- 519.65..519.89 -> 8.944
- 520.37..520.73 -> 6.568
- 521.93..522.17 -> 13.12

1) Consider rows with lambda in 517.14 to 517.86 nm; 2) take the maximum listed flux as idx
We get 7.026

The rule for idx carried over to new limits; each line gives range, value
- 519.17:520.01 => 10.2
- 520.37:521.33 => 11.72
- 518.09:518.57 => 7.84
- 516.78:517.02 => 8.003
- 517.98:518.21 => 5.987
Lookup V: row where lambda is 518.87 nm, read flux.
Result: 8.879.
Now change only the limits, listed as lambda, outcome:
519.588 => 9.807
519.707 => 10.2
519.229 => 9.057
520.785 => 6.376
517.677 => 6.299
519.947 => 9.286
